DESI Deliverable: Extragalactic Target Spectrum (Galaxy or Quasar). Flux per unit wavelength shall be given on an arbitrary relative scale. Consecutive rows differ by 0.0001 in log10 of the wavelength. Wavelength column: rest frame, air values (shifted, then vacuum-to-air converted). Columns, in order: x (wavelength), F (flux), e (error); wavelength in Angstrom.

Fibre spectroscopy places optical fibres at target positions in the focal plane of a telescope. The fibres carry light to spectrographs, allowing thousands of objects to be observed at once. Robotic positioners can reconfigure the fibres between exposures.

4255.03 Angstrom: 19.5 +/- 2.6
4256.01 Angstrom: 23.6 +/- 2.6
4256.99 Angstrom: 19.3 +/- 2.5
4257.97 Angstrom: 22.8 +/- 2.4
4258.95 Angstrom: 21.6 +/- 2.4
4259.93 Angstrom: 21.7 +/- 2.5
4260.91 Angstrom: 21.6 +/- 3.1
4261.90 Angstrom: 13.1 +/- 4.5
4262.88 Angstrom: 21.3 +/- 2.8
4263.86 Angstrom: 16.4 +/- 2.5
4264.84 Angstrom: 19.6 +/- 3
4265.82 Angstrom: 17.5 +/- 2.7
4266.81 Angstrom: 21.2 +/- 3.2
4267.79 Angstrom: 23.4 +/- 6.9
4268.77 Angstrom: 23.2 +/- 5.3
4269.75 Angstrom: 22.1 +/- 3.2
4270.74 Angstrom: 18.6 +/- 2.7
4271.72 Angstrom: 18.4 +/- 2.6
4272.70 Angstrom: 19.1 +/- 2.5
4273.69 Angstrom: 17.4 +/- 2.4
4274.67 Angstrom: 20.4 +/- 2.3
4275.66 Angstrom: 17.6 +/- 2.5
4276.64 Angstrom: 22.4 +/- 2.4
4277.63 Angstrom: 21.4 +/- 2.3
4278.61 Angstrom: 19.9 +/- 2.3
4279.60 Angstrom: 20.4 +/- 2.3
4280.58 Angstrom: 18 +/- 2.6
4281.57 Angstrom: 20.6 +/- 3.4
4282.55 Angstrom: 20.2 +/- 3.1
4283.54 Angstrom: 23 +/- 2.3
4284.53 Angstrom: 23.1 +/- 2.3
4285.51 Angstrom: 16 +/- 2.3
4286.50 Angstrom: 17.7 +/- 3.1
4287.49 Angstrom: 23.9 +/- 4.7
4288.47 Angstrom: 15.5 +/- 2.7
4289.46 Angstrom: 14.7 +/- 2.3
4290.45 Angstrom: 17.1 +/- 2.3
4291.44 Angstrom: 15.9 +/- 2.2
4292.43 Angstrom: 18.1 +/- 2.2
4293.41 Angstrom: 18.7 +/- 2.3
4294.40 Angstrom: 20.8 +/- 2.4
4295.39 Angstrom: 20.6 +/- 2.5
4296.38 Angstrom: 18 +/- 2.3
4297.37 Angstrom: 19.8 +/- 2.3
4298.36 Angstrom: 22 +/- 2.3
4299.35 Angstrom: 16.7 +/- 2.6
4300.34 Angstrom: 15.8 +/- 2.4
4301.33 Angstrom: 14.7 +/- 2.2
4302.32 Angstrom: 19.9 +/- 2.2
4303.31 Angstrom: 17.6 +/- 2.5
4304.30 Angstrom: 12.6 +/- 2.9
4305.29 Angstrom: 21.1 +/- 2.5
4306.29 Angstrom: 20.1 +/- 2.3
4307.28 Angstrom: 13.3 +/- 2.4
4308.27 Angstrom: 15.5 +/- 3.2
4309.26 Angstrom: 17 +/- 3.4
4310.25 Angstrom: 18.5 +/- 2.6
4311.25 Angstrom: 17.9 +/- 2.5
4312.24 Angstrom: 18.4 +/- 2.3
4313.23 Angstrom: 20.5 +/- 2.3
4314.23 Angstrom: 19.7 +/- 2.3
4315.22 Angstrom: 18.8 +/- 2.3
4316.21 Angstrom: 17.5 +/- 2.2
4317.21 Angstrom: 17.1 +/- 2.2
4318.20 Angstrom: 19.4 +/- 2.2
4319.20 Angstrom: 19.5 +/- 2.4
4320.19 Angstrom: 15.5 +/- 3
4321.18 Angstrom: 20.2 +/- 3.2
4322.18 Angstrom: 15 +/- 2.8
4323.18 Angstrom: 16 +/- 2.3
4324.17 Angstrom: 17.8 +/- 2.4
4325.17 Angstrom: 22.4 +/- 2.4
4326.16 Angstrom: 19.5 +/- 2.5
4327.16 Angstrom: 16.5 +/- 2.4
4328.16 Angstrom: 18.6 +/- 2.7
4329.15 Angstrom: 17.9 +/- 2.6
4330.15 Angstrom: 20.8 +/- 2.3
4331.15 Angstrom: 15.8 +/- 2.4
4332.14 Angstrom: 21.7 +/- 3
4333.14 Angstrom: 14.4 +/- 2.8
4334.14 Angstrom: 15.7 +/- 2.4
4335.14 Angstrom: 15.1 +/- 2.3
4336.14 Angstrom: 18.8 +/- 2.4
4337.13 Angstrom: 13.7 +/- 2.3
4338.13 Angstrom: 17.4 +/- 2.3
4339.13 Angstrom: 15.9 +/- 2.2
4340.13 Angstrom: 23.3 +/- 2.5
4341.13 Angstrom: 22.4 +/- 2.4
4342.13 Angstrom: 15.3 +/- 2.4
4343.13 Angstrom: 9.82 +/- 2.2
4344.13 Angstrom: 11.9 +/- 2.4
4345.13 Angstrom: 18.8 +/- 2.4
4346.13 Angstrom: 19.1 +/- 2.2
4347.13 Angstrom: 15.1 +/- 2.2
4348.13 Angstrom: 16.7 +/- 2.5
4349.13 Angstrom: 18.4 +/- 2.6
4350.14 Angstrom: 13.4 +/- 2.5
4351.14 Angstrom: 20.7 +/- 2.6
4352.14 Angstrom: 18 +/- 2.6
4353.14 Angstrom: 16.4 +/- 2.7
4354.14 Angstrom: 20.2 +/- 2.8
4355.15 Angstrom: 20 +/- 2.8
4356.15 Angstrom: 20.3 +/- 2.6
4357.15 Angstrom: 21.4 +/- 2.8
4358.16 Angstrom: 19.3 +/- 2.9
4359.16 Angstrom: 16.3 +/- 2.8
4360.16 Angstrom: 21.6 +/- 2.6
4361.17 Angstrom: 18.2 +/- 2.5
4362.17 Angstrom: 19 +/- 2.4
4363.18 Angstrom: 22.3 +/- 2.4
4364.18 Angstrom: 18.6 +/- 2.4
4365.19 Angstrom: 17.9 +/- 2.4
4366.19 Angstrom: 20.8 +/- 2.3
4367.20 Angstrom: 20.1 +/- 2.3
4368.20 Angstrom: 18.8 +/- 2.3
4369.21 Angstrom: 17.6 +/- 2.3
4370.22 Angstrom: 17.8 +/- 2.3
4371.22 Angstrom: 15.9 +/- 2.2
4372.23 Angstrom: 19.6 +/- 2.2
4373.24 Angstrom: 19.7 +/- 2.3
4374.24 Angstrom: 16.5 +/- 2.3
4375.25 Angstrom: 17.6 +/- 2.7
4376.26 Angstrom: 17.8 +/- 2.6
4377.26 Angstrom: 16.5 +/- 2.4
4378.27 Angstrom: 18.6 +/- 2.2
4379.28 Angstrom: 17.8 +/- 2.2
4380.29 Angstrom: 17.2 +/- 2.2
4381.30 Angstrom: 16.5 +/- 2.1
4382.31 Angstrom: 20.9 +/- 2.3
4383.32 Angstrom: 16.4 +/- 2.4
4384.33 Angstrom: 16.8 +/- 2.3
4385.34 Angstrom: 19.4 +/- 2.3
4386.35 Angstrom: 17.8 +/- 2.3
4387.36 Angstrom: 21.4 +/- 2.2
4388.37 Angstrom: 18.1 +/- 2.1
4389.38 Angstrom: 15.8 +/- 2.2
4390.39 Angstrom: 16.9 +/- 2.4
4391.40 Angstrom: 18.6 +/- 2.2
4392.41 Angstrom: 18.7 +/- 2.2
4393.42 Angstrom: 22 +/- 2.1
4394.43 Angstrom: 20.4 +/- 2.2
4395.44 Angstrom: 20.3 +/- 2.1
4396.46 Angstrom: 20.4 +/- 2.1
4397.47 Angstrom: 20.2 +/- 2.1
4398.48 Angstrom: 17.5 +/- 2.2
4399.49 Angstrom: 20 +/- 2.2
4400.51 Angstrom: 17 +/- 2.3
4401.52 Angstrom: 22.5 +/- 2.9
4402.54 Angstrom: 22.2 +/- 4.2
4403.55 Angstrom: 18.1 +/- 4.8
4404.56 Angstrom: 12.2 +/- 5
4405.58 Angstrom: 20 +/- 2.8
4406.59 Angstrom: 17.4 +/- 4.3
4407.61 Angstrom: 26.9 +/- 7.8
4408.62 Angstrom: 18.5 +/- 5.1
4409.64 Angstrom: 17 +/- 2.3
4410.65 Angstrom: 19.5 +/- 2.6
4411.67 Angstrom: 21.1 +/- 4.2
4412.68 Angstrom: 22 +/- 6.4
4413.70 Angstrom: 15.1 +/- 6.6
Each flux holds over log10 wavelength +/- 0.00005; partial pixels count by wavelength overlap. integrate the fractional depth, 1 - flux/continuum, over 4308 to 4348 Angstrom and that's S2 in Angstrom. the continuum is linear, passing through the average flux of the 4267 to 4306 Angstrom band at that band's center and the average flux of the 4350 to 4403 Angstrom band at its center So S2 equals 2.9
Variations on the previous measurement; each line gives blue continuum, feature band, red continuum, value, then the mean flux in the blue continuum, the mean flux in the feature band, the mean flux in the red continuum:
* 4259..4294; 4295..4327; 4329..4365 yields 1.1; 19.4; 18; 17.9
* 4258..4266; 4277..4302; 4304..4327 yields -0.3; 19.4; 18.9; 18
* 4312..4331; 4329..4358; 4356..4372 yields 1.9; 18.4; 17.5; 19.1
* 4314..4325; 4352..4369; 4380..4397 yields -0.9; 18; 19.4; 18.7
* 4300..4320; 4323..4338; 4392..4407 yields 0.3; 17.7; 17.7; 19.3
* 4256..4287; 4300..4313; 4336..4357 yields 1.1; 20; 17.2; 17.5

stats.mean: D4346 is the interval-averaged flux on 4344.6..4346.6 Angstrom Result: 18.9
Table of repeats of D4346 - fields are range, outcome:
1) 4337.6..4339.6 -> 16.6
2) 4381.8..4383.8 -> 18.7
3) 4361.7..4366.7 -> 19.7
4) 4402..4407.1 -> 18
